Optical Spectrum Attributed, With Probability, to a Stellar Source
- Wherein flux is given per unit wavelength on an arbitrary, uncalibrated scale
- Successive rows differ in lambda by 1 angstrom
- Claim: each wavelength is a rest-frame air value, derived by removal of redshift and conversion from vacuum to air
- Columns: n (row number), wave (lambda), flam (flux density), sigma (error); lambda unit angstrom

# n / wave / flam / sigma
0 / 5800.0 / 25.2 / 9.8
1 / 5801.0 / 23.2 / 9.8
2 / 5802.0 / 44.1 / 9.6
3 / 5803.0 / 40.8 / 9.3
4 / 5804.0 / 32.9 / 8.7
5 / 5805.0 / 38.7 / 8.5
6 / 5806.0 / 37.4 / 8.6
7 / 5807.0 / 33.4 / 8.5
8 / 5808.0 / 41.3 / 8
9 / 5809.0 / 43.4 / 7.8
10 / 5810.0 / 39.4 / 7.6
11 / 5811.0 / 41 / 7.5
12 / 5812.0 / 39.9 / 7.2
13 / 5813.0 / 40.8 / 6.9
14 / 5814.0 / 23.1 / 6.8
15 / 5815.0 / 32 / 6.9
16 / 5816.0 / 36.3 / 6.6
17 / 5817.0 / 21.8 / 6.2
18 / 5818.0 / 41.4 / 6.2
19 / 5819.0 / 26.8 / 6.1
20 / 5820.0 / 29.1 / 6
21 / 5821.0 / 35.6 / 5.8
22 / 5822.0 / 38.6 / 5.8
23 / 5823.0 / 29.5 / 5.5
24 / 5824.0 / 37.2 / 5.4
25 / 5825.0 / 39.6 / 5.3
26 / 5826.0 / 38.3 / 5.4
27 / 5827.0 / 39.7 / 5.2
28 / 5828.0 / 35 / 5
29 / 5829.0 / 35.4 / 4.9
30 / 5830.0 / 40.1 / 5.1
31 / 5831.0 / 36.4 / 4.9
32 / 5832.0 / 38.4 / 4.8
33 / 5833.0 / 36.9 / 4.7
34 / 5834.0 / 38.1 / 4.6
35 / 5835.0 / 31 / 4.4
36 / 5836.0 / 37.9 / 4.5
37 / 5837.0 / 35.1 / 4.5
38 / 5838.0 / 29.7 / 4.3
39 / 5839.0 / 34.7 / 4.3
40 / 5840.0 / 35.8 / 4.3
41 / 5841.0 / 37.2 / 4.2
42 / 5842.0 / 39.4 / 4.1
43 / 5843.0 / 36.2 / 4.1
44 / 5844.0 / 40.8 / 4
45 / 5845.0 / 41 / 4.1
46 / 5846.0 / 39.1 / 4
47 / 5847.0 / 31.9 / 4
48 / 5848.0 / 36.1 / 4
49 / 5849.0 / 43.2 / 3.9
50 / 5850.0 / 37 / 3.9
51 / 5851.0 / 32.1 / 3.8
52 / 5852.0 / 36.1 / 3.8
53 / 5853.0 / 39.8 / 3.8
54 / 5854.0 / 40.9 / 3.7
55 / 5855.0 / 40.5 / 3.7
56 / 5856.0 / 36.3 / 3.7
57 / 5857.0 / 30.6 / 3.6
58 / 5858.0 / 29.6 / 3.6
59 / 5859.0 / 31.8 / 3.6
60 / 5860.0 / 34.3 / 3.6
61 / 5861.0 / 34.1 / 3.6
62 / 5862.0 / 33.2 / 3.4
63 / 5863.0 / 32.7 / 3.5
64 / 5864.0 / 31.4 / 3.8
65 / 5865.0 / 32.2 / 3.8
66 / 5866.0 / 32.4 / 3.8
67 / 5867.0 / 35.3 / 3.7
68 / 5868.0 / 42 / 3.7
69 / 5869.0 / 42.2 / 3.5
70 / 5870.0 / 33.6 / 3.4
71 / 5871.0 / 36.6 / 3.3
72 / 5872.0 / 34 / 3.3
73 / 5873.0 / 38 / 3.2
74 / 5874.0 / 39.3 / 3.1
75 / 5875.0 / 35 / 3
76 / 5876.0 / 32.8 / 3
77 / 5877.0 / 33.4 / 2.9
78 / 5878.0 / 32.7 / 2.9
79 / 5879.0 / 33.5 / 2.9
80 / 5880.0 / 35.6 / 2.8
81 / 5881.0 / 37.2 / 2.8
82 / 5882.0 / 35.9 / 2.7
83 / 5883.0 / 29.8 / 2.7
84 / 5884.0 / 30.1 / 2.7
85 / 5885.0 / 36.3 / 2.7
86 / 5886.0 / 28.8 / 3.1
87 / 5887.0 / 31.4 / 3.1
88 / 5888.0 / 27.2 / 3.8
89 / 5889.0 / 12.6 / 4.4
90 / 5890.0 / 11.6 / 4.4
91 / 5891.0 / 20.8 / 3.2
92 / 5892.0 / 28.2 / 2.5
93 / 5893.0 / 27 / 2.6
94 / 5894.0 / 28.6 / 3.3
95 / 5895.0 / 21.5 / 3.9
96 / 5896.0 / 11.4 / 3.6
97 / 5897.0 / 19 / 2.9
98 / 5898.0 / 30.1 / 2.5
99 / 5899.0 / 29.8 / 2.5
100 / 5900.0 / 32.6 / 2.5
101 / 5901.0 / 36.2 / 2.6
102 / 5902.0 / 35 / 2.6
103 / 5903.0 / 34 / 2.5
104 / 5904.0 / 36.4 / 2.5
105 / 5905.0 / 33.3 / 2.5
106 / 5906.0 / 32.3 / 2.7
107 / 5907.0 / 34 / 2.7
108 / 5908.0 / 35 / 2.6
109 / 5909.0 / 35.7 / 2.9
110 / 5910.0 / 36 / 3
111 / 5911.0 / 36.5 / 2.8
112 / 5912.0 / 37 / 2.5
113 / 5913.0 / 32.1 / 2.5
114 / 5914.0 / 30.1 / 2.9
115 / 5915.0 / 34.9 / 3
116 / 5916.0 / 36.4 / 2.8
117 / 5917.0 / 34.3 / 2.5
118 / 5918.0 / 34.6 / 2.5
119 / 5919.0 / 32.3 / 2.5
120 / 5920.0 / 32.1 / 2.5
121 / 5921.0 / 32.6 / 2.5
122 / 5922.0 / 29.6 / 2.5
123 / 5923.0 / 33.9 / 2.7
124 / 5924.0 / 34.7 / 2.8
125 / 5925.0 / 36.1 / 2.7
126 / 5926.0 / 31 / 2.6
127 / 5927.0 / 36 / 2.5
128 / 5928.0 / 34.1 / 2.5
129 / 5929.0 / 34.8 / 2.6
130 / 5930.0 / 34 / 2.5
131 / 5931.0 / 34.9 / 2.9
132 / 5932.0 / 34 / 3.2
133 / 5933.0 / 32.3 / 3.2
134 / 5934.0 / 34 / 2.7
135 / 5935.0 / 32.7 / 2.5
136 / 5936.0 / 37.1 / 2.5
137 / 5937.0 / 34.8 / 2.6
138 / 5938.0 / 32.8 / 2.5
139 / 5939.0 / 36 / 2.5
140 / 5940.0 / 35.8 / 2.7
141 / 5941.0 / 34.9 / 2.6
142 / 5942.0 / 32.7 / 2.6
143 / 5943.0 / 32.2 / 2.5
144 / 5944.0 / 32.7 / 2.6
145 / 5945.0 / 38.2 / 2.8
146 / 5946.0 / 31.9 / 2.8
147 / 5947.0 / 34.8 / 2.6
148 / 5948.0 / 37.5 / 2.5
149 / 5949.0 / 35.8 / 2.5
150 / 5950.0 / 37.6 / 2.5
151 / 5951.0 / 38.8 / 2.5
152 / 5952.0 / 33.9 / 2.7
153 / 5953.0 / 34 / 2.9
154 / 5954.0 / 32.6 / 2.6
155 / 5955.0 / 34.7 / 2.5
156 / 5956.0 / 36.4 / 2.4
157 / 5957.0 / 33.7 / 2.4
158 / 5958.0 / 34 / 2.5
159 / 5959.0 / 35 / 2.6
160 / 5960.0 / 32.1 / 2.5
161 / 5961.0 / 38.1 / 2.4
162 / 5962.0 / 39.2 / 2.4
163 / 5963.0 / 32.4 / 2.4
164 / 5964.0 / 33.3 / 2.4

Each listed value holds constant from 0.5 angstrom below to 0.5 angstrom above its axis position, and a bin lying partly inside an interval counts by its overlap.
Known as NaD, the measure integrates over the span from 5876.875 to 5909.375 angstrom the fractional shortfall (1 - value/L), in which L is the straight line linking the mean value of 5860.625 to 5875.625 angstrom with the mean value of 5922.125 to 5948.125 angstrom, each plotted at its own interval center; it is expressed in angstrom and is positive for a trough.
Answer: 5.1 angstrom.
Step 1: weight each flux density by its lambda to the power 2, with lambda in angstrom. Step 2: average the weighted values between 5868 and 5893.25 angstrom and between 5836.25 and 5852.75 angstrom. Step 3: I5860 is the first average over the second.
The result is 0.87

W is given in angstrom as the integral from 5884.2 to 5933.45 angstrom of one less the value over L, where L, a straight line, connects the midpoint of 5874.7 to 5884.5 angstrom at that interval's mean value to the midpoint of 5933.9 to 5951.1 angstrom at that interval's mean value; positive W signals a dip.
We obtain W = 4.55 angstrom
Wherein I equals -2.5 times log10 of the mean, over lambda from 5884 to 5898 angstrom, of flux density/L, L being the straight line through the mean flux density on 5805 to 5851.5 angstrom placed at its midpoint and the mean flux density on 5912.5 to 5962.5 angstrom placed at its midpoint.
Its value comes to 0.42 mag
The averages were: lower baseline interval 36.2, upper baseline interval 34.4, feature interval 23.9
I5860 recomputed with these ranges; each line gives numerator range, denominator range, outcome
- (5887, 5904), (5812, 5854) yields 0.74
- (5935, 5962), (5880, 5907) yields 1.25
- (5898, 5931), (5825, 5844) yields 0.95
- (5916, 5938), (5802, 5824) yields 0.99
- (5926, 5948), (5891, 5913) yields 1.13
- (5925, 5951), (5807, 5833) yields 1.00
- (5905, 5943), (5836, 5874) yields 0.97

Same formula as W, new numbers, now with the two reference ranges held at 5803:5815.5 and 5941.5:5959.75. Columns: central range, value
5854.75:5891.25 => 3.52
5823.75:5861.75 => 0.07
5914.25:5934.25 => 0.81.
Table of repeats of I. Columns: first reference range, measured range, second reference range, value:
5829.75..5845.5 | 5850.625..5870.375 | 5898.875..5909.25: 0.02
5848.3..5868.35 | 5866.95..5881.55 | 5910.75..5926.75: -0.04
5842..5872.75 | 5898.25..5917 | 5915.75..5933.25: 0.00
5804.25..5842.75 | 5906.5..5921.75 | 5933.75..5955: 0.03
